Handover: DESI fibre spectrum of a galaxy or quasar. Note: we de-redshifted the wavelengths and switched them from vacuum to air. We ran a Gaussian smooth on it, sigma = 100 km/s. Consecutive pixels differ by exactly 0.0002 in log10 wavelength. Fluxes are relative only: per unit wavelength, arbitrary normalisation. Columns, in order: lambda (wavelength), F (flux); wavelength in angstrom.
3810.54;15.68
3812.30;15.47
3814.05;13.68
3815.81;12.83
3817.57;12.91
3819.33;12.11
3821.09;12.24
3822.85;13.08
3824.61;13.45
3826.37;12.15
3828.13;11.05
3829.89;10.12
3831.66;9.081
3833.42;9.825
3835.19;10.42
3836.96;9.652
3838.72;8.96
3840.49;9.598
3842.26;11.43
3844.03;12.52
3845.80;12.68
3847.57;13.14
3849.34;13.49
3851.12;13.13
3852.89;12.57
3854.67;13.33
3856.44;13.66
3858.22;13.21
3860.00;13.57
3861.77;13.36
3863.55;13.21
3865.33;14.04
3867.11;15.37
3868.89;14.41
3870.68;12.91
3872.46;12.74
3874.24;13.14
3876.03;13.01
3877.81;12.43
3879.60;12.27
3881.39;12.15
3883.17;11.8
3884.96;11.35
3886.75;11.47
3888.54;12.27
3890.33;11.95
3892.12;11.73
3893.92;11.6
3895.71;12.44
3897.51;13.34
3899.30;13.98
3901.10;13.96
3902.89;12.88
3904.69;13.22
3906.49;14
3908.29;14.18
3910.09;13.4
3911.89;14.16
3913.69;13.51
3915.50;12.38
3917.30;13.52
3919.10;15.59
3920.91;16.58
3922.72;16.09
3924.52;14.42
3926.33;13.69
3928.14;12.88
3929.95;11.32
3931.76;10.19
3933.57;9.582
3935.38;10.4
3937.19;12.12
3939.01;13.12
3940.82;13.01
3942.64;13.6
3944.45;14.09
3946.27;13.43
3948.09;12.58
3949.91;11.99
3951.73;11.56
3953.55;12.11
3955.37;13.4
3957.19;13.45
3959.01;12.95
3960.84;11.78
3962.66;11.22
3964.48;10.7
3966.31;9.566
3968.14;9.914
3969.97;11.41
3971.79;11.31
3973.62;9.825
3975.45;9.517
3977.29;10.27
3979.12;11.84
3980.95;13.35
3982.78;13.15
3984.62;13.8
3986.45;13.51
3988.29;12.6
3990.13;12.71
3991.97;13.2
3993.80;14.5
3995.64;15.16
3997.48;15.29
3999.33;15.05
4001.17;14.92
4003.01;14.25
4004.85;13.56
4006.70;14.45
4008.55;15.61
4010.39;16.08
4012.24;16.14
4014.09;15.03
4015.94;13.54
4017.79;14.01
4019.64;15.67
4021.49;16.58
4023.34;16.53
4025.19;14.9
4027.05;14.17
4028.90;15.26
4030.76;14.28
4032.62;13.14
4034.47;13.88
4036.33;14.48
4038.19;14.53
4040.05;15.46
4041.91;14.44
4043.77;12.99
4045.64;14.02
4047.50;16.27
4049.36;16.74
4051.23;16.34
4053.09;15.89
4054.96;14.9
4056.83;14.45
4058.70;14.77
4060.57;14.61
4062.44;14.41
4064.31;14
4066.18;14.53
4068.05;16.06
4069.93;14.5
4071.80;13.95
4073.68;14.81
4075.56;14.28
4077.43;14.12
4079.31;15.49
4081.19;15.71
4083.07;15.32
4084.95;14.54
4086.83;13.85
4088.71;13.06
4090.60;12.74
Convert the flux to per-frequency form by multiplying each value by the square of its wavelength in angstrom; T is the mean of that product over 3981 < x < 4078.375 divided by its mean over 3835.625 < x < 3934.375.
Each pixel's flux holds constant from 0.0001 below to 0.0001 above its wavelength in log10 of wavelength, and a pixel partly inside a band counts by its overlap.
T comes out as 1.22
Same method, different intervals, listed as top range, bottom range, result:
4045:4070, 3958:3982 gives 1.43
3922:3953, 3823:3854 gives 1.16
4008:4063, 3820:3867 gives 1.36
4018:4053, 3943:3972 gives 1.30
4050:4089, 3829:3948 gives 1.28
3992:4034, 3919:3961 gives 1.20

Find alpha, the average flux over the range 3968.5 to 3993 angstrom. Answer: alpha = 12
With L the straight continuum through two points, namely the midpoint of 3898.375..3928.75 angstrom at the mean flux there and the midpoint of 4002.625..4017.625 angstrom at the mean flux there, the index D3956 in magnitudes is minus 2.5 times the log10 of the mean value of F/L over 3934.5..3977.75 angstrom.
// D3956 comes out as 0.21 mag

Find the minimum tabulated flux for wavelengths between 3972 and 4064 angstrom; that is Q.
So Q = 9.517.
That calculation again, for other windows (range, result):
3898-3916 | 12.38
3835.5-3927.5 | 8.96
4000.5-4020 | 13.54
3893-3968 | 9.566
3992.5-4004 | 14.25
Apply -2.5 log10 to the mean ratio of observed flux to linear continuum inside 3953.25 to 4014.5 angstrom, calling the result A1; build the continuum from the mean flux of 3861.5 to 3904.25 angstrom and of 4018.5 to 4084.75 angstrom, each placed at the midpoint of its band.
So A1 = 0.088 mag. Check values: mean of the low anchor 12.8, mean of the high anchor 14.9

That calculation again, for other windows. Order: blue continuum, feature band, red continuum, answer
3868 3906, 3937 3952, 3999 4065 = 0.050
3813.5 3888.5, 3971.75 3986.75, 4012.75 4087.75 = 0.180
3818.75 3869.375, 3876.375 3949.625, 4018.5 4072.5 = 0.019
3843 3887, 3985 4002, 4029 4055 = 0.018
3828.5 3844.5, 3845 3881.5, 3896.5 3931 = -0.164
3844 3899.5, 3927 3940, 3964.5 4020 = 0.145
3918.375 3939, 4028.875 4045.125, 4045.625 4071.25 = 0.042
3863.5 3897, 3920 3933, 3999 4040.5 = -0.010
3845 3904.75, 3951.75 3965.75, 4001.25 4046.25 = 0.151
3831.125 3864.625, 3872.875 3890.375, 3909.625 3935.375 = 0.031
